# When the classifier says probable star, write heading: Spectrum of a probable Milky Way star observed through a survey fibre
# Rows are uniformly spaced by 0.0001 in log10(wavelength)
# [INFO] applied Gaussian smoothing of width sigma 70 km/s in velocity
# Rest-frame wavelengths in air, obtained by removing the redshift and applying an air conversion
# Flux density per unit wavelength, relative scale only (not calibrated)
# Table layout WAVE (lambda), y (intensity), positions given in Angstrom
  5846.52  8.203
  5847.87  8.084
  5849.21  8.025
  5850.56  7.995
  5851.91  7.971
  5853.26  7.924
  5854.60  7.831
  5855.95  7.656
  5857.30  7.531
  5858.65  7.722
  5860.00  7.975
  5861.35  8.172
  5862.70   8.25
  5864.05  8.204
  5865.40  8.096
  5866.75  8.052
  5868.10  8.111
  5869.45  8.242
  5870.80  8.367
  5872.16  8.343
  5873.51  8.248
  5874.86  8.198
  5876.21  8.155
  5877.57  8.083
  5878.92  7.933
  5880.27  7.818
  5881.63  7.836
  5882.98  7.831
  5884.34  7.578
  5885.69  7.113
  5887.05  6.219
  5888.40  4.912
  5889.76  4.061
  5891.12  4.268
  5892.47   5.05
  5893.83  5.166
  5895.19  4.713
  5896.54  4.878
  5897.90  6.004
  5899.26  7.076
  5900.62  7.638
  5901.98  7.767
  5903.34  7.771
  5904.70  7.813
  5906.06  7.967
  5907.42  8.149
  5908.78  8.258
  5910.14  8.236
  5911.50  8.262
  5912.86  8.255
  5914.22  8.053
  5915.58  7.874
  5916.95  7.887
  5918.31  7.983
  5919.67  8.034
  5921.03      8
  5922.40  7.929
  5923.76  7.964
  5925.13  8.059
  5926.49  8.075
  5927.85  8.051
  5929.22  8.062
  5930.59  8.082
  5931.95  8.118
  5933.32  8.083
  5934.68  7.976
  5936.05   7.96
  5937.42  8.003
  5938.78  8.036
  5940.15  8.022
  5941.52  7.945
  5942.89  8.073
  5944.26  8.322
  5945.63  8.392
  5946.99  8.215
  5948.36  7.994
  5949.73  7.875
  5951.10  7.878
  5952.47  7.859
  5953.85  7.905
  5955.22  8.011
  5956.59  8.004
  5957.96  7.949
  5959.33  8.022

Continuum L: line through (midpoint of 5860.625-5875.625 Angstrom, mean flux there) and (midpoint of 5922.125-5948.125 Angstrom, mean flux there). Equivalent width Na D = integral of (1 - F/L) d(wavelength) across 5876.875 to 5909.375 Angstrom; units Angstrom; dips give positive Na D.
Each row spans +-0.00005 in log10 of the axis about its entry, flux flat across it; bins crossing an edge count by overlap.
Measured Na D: 5.64 Angstrom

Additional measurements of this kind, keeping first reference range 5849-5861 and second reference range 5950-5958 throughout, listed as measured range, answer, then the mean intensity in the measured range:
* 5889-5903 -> 3.9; 5.71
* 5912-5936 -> -0.4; 8.03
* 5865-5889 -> 0.4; 7.74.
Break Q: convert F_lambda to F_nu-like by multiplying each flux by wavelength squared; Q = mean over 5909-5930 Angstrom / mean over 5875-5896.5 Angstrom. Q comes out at 1.26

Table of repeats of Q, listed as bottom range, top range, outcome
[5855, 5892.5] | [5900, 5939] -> 1.09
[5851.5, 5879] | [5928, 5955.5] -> 1.02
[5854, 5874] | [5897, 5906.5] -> 0.93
